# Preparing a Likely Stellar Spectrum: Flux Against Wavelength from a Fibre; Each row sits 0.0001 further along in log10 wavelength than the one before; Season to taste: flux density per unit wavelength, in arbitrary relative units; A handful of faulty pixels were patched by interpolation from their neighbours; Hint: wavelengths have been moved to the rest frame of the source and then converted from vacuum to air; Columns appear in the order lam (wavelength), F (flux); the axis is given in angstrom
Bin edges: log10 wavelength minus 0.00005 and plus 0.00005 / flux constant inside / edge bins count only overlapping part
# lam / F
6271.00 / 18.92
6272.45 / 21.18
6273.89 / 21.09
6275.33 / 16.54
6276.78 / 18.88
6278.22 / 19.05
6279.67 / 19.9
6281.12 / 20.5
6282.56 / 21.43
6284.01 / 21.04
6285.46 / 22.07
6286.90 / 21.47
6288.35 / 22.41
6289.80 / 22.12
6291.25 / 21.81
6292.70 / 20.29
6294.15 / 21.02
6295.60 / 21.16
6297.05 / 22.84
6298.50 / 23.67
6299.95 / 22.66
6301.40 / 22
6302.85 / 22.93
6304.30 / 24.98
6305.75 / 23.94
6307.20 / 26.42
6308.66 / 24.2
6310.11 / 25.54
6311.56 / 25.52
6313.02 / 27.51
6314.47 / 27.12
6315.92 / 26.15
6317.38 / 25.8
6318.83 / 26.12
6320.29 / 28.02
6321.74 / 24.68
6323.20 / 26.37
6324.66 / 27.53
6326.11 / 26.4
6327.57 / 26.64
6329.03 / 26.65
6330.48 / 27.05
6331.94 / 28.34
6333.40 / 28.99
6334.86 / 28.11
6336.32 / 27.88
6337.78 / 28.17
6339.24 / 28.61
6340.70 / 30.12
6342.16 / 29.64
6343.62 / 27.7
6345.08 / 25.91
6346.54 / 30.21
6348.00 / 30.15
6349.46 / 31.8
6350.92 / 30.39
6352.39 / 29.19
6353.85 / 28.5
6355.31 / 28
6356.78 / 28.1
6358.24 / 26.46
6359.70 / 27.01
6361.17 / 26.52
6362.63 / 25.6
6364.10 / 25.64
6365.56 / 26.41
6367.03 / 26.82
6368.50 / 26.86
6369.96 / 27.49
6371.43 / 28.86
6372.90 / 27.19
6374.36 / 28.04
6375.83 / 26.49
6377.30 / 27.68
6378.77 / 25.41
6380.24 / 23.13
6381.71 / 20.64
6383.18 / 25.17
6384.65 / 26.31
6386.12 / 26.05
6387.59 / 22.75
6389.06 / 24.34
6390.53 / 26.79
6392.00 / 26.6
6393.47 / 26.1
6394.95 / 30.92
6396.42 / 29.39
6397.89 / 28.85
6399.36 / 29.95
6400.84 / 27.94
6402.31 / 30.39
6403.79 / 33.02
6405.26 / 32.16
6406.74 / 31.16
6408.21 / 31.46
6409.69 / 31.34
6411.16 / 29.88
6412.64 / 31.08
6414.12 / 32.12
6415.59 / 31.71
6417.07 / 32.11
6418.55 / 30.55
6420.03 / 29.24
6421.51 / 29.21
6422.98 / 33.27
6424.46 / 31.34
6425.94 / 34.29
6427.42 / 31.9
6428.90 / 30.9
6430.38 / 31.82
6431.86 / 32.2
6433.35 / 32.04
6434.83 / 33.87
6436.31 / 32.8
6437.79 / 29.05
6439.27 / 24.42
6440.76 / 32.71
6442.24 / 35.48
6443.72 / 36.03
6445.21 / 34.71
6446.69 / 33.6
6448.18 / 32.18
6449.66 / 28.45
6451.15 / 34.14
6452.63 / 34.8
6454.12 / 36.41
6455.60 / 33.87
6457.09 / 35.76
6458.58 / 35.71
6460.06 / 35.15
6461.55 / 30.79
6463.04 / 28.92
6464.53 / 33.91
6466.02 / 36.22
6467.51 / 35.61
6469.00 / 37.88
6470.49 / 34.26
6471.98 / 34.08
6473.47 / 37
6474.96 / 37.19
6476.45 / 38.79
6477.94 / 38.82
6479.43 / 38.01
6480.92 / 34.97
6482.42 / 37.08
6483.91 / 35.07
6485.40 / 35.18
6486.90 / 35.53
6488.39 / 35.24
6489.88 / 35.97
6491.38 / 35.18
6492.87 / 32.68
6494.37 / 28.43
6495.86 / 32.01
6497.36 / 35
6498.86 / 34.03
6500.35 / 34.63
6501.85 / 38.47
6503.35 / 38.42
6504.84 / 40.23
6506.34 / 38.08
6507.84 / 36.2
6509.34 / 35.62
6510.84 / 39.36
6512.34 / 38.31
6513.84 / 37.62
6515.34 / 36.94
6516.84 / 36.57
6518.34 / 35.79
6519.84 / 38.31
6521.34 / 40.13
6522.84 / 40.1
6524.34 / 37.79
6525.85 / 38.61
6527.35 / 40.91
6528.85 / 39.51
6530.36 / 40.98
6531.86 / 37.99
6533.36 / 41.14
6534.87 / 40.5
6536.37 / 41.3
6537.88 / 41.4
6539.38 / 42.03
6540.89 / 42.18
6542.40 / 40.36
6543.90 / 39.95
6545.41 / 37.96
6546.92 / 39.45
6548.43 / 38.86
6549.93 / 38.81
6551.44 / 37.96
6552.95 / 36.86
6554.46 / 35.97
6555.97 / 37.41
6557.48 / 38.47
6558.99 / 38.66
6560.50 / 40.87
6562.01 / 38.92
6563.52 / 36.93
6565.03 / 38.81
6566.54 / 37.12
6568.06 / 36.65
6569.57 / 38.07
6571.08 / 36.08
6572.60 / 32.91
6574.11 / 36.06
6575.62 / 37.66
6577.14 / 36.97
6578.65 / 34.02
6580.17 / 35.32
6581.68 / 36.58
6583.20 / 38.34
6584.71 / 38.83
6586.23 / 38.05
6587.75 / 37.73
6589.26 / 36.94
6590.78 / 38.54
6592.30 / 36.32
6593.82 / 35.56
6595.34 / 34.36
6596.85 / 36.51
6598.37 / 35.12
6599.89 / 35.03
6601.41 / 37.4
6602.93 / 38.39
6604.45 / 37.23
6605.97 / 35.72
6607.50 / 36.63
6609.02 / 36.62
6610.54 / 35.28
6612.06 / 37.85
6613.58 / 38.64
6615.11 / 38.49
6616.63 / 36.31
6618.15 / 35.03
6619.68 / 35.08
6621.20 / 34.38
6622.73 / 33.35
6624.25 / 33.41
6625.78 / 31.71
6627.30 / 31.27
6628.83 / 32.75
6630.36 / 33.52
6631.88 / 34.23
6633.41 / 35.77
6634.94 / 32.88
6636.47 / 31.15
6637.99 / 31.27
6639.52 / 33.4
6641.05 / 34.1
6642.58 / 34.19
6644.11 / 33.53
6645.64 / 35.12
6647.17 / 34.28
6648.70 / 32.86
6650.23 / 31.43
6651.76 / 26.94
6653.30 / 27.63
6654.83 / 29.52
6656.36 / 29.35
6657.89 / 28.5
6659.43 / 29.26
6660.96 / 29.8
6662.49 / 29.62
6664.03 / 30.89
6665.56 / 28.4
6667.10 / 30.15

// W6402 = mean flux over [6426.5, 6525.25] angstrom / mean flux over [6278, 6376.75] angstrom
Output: 1.35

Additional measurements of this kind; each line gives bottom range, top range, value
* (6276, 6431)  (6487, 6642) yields 1.37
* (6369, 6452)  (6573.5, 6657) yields 1.17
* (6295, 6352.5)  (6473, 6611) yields 1.40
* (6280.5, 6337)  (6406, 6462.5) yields 1.31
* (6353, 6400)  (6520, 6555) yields 1.48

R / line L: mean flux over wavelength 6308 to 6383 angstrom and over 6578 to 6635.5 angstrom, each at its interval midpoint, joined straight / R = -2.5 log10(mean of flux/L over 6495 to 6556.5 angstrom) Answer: -0.16 mag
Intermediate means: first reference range 27.2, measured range 38.4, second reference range 35.8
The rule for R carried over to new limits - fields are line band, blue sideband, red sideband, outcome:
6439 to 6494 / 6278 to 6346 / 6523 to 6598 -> -0.05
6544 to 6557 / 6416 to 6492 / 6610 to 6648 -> -0.12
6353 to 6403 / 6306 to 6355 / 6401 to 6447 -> 0.11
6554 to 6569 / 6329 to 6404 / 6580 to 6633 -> -0.11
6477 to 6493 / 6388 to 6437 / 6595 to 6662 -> -0.14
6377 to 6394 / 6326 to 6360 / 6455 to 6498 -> 0.22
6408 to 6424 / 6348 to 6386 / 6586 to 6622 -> -0.08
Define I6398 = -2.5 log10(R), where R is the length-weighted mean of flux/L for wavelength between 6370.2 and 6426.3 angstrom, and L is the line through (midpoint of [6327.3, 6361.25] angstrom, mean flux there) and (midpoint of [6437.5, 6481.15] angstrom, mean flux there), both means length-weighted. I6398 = 0.09 mag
